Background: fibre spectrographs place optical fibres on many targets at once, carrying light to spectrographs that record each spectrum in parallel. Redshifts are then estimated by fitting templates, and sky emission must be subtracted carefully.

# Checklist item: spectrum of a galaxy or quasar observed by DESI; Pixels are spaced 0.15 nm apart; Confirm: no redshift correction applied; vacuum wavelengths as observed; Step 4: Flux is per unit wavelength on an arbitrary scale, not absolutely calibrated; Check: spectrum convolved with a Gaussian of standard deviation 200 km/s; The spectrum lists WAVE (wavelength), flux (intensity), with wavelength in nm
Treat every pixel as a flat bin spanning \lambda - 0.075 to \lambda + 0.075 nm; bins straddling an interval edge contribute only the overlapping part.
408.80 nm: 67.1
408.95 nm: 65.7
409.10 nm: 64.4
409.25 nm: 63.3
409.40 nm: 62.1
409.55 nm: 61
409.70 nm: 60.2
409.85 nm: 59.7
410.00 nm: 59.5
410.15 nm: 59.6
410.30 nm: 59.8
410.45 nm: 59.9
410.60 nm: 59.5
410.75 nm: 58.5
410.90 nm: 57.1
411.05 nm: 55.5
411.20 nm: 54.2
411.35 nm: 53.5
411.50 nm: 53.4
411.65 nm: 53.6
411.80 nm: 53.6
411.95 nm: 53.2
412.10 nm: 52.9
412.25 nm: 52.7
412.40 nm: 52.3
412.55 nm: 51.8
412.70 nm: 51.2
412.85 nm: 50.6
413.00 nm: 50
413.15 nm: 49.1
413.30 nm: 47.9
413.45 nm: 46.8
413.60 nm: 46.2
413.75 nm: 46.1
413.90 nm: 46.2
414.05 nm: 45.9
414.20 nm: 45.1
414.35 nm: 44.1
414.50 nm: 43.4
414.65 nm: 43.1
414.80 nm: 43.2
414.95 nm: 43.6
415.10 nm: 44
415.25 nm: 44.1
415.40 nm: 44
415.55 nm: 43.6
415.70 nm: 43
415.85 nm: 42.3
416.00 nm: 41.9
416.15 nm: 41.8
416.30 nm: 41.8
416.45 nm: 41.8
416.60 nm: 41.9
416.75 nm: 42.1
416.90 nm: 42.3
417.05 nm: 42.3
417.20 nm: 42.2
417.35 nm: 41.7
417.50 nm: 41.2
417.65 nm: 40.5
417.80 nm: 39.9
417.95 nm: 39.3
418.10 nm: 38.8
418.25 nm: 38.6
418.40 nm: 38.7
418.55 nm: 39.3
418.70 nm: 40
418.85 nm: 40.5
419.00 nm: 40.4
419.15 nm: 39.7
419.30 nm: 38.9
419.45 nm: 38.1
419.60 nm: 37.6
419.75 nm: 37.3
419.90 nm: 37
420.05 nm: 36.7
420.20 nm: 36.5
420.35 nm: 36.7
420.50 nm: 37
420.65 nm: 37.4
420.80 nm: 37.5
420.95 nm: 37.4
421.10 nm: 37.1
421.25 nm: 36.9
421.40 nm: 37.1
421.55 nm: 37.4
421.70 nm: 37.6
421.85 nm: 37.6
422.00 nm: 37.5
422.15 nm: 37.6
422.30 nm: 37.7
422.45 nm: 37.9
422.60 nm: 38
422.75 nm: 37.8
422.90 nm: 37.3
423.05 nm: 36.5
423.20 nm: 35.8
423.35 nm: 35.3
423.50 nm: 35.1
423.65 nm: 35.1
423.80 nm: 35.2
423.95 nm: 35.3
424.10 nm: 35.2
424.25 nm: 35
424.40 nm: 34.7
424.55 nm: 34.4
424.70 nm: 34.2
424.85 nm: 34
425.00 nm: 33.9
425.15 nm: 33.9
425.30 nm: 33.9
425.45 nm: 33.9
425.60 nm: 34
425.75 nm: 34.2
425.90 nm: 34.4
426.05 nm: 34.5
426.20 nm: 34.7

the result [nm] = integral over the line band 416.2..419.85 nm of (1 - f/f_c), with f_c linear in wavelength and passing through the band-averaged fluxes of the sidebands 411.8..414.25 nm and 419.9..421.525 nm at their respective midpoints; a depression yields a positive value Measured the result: 0.10 nm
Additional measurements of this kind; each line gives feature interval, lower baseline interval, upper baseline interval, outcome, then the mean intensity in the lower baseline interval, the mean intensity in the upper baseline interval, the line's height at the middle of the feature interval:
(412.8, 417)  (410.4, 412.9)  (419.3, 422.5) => 0.339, 54.3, 37.3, 48.3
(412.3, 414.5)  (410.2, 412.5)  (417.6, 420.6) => 0.127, 55.3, 38.5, 50.9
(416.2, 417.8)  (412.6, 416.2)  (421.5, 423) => 0.042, 45.4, 37.6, 42.8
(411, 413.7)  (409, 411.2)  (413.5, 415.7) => 0.034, 59.9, 44.4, 52.2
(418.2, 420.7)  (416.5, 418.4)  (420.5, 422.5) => 0.057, 40.8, 37.4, 39.1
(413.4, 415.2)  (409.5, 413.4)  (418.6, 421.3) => 0.163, 54.9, 38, 49.2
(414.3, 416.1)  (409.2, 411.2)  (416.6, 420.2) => 0.153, 59.4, 39.7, 47.4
